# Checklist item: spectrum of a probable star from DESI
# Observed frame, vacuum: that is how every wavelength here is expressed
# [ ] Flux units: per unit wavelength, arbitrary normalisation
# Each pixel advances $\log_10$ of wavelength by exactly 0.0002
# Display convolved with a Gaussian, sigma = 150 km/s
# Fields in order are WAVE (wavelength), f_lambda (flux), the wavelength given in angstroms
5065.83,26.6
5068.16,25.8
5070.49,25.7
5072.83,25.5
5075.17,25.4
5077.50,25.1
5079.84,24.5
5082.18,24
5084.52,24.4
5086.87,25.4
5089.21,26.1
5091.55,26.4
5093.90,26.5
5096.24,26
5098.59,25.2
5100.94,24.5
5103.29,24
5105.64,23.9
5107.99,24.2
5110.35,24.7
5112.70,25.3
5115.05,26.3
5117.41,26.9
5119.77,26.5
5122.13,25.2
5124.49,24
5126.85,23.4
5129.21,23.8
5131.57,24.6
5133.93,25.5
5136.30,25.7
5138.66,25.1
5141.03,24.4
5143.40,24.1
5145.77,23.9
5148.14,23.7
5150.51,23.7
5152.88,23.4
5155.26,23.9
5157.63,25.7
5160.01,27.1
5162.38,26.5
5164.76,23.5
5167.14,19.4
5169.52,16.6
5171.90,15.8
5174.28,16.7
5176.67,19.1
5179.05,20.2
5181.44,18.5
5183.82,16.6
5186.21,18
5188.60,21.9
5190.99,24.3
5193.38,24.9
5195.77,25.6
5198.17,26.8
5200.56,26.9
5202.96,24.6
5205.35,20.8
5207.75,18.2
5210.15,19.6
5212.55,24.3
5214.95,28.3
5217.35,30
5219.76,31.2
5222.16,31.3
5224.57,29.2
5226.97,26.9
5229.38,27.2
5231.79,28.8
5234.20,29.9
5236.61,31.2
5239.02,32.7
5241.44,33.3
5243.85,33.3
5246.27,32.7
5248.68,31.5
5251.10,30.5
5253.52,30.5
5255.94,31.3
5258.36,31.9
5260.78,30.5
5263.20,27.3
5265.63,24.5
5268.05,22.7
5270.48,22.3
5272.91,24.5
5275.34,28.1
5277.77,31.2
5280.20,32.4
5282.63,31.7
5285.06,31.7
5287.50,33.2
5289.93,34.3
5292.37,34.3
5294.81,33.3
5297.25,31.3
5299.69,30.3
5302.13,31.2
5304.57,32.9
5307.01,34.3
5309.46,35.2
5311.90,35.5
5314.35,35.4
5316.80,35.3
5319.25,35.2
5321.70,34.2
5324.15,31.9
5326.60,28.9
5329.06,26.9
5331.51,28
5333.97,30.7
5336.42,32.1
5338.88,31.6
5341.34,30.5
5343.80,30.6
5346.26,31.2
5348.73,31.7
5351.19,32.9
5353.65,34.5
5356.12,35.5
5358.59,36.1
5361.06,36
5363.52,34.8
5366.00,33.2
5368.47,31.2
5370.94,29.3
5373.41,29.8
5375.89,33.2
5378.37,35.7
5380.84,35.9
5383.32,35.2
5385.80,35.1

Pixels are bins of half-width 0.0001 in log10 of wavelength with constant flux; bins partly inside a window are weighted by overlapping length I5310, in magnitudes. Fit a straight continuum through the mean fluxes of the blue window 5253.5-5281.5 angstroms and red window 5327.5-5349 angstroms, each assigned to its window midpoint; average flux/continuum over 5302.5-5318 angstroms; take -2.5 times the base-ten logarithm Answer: -0.18 mag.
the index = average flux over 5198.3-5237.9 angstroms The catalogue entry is 26.8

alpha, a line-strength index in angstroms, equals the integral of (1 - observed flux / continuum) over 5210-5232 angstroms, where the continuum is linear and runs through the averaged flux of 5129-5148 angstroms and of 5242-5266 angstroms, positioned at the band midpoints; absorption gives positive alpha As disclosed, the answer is 0.7 angstroms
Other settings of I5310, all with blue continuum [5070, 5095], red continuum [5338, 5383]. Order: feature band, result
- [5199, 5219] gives 0.187 mag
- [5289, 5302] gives -0.044 mag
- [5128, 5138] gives 0.076 mag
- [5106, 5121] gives 0.028 mag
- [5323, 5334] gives 0.108 mag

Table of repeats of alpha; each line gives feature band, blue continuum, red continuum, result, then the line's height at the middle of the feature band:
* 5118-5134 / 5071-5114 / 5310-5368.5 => 0.8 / 26.1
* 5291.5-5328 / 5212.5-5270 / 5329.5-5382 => -2.2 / 31.4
